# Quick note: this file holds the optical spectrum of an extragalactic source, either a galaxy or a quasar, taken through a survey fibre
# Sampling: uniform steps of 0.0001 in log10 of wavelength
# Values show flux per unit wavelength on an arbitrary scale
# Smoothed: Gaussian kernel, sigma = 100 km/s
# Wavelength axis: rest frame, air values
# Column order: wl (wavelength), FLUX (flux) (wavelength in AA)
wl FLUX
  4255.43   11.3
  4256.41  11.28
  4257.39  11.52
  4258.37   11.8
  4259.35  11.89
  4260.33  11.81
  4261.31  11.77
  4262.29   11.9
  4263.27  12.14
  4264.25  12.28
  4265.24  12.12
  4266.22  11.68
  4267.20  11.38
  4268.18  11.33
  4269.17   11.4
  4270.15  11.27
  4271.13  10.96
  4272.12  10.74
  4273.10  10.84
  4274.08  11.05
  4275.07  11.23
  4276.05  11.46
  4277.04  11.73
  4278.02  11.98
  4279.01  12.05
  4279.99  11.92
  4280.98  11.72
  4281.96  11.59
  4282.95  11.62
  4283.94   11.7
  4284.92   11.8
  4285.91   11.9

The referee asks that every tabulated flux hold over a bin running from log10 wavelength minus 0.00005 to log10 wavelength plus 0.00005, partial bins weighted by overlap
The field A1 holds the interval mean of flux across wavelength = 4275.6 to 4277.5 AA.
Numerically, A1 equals 11.6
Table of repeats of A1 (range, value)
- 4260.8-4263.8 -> 12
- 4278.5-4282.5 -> 11.8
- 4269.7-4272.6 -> 11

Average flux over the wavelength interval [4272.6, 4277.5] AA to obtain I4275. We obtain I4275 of 11.3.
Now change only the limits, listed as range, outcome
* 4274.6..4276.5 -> 11.4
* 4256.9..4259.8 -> 11.7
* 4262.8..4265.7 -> 12.2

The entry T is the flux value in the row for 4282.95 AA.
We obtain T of 11.62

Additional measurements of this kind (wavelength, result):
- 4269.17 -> 11.4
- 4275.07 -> 11.23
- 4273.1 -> 10.84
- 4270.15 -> 11.27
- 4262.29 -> 11.9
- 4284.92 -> 11.8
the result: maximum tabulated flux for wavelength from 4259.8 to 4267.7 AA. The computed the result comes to 12.28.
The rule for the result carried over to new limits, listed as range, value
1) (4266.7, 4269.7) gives 11.4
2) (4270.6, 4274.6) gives 11.05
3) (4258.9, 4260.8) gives 11.89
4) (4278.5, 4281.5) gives 12.05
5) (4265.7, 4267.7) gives 11.68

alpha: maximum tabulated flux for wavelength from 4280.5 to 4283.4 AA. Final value 11.72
